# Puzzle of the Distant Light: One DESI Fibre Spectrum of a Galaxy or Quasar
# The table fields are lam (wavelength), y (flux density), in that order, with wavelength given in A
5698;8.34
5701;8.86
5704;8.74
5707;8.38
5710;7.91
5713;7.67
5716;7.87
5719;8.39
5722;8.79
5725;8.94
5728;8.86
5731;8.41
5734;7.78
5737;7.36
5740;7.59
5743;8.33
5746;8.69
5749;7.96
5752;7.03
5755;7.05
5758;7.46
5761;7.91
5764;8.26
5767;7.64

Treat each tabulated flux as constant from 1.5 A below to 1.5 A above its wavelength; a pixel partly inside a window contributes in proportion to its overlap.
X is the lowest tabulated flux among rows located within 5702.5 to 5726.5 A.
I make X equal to 7.67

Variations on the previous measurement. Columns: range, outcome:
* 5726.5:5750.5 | 7.36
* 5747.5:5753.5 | 7.03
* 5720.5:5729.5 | 8.79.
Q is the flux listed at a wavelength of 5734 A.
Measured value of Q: 7.78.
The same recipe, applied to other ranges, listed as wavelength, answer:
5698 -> 8.34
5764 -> 8.26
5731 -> 8.41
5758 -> 7.46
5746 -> 8.69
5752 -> 7.03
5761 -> 7.91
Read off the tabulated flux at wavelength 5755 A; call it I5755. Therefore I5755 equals 7.05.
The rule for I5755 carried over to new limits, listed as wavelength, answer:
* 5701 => 8.86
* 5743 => 8.33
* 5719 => 8.39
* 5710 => 7.91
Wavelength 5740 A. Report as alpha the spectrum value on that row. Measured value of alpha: 7.59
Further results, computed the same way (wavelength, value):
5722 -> 8.79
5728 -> 8.86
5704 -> 8.74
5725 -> 8.94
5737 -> 7.36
